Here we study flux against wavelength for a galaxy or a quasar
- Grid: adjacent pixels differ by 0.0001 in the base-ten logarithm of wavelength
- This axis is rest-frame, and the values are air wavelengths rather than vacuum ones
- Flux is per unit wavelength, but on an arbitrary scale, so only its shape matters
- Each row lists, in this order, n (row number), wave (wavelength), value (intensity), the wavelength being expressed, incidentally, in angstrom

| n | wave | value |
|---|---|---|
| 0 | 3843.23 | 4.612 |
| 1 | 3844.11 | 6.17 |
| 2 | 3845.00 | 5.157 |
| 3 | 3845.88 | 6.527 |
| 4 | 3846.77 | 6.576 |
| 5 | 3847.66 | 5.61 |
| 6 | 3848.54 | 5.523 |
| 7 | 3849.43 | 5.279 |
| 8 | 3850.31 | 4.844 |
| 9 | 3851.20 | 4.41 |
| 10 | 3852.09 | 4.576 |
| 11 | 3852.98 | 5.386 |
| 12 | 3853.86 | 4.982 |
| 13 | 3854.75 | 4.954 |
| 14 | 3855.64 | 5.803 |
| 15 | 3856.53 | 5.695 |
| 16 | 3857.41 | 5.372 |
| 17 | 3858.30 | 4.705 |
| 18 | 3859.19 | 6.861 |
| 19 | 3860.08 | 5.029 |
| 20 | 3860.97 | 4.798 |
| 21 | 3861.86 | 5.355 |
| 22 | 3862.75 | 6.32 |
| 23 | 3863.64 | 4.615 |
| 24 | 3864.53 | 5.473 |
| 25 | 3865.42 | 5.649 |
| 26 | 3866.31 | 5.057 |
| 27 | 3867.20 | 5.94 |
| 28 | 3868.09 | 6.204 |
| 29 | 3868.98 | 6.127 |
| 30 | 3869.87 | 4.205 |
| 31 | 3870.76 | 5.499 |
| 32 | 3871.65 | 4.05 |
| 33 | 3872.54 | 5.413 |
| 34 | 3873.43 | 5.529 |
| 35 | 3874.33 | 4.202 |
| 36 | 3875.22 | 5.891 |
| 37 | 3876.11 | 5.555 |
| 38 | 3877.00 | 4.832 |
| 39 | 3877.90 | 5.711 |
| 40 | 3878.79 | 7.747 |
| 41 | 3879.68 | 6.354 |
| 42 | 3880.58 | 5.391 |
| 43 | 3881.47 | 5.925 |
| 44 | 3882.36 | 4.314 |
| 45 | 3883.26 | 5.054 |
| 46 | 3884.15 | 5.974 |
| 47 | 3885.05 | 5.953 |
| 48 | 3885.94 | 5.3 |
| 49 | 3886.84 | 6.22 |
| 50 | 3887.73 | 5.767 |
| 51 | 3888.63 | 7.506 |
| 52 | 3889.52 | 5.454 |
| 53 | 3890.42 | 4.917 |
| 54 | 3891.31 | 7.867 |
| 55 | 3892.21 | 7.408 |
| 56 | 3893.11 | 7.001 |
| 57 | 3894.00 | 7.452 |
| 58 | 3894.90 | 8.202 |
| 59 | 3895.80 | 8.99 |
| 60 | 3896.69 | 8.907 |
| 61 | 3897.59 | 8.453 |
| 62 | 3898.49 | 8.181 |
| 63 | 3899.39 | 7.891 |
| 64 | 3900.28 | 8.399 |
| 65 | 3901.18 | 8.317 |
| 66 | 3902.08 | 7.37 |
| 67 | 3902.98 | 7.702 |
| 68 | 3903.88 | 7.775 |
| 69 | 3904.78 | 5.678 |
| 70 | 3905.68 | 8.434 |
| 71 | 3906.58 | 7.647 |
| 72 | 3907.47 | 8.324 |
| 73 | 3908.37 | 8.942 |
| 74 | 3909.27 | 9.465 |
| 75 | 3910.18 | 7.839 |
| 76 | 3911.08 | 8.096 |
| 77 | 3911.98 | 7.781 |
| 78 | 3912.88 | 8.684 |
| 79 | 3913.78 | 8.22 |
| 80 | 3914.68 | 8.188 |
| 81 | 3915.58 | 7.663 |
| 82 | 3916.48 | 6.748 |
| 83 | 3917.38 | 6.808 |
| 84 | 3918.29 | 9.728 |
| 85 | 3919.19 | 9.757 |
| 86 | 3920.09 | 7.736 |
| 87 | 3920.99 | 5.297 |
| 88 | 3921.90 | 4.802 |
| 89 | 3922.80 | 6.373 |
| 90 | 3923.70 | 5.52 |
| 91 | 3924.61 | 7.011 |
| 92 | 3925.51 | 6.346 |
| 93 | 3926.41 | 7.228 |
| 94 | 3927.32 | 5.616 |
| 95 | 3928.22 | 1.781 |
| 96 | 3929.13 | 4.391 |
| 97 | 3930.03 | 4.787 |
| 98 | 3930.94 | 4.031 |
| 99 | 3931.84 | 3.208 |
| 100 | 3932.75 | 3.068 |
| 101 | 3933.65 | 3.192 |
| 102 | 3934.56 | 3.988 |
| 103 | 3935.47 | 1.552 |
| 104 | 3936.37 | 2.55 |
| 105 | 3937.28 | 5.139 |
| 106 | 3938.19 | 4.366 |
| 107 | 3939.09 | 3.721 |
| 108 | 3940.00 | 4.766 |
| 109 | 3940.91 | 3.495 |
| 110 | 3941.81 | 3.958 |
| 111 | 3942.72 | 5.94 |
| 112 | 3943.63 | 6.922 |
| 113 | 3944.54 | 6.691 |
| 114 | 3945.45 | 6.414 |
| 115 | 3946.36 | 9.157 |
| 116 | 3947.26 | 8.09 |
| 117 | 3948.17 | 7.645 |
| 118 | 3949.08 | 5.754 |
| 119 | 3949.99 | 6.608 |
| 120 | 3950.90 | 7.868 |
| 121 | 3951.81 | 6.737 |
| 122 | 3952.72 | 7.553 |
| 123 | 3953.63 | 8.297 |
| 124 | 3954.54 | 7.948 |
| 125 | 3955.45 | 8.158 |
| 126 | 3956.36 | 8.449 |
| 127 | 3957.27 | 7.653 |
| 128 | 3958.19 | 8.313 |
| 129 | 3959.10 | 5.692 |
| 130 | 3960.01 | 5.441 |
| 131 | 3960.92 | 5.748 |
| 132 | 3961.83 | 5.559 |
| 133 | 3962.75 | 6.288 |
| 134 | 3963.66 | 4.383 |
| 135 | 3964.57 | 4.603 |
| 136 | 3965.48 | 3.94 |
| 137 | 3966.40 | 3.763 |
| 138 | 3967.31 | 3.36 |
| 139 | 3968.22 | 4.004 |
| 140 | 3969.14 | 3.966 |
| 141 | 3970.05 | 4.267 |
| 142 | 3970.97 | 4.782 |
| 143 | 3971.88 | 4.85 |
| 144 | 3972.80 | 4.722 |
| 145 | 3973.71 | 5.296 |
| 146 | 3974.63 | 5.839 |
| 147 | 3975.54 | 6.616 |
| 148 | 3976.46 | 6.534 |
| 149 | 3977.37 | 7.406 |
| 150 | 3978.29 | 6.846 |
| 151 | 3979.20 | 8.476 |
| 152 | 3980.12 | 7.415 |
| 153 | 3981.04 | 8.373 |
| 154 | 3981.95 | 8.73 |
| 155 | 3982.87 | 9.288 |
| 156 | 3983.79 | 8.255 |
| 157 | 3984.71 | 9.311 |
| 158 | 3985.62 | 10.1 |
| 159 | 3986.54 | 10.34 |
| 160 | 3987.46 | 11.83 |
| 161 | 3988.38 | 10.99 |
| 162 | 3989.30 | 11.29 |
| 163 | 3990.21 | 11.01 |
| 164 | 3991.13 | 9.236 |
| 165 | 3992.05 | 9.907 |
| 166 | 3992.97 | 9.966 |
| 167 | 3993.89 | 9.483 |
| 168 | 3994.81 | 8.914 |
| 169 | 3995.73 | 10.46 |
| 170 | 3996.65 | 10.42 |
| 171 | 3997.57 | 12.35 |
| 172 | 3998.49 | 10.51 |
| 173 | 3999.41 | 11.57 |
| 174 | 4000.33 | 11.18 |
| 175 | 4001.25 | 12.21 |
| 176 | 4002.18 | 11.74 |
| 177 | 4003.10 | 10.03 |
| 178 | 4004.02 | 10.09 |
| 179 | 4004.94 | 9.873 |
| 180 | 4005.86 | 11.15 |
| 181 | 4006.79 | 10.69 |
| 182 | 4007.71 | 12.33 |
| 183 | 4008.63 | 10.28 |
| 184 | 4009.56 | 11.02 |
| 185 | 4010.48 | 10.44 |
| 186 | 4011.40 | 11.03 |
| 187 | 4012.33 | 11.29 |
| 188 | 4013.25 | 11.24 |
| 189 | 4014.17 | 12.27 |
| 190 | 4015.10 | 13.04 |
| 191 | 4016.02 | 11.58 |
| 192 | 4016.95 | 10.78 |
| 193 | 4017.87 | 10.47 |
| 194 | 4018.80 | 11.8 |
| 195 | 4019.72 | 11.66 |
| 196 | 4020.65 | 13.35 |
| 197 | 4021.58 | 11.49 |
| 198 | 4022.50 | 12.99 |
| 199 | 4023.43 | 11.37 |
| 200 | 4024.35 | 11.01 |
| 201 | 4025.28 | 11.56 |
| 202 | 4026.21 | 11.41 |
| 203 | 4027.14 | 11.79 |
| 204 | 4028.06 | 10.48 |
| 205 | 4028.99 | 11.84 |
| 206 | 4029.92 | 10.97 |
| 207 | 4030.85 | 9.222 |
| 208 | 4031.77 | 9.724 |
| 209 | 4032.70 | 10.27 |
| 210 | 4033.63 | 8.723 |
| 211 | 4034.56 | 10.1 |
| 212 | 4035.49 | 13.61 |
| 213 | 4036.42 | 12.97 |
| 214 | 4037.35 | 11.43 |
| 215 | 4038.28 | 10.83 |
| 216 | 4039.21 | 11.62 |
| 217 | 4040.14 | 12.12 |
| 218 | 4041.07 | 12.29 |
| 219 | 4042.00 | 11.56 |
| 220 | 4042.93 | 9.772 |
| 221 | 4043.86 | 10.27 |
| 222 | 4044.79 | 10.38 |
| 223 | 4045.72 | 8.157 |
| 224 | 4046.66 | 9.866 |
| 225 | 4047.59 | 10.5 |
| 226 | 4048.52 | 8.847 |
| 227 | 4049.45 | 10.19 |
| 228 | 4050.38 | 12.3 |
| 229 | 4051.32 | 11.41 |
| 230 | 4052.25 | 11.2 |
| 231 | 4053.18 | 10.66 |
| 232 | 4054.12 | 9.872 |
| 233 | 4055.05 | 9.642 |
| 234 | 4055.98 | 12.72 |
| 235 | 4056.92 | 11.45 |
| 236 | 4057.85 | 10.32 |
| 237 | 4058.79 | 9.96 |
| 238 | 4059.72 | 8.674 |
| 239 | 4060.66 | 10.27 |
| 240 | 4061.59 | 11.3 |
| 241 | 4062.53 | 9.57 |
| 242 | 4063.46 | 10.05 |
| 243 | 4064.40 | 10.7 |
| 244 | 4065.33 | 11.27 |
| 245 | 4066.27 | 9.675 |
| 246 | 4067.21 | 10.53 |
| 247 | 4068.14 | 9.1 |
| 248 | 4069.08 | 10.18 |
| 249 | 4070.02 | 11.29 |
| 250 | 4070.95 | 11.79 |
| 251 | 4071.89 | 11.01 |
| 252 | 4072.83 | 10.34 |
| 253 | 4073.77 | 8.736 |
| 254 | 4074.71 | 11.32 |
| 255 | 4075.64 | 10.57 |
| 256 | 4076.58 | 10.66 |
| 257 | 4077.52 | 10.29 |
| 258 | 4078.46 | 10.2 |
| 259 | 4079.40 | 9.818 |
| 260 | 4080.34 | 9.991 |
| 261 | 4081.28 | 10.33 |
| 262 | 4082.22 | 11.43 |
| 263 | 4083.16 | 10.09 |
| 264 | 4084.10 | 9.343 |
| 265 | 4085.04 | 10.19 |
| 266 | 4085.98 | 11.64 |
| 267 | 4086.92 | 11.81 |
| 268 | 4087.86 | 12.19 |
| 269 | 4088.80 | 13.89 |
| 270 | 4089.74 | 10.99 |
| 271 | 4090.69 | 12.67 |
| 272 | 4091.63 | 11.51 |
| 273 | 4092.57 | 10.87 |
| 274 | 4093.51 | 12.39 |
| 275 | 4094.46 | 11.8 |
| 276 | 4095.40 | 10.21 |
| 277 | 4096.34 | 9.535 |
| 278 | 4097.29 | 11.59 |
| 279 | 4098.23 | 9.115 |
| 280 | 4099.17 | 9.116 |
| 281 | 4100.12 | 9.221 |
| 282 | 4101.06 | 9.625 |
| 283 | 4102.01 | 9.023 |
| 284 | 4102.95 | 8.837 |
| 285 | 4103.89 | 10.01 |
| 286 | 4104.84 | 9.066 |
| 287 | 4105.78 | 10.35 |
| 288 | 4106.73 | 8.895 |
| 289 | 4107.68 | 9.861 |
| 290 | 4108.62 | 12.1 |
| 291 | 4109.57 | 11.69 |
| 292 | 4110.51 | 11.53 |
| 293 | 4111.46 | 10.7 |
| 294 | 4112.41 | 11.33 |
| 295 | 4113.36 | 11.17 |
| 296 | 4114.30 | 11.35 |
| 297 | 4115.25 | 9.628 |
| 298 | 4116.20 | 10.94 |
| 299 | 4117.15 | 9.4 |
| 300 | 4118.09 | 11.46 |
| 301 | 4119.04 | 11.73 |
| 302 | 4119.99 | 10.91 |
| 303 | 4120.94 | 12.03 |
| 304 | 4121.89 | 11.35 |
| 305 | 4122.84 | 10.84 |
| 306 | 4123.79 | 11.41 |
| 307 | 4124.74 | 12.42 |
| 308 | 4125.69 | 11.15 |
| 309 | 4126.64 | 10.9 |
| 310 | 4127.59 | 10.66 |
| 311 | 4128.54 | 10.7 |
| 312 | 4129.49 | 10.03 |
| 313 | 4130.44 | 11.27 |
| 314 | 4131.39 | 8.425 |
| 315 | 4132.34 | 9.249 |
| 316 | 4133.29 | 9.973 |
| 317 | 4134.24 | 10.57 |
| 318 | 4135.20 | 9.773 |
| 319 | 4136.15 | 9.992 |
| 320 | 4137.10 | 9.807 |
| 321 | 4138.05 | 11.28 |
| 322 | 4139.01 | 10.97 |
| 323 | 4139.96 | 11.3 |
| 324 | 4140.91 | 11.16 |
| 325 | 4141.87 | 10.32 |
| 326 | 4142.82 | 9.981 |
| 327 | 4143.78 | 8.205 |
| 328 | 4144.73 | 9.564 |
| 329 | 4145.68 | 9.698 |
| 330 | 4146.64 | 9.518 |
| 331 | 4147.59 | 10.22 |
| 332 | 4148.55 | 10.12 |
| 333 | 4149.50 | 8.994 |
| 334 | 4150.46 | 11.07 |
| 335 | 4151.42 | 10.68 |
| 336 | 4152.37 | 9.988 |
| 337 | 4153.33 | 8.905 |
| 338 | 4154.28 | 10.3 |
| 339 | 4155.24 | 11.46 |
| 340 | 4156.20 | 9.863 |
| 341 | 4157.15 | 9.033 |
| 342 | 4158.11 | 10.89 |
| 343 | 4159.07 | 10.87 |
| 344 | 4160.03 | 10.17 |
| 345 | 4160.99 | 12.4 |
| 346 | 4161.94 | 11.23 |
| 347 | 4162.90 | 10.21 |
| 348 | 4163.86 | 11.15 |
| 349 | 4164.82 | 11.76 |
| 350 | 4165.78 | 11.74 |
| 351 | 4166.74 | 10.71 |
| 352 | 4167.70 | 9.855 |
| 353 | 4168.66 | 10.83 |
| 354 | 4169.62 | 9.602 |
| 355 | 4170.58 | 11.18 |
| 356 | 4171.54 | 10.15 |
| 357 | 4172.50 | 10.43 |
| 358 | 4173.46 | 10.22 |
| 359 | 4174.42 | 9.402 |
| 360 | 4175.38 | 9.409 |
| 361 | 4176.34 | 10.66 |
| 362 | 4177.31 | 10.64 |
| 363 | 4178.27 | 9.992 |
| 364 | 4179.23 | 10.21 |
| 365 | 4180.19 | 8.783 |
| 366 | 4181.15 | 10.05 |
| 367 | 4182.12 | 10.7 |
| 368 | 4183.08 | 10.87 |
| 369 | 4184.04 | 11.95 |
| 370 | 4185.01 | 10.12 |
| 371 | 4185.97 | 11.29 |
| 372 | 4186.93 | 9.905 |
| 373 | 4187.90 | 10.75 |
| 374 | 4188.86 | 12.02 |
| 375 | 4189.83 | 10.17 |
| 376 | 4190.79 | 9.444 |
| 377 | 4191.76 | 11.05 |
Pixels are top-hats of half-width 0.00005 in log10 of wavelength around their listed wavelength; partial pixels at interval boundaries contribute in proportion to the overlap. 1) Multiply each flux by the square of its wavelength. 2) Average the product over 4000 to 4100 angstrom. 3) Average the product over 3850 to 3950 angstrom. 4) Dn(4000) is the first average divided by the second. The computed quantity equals 1.91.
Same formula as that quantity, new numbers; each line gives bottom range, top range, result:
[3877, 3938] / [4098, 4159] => 1.77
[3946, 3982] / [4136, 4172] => 1.80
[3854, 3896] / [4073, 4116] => 2.04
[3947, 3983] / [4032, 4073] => 1.75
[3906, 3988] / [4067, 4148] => 1.78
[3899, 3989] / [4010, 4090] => 1.74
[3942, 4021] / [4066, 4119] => 1.31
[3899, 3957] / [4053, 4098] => 1.77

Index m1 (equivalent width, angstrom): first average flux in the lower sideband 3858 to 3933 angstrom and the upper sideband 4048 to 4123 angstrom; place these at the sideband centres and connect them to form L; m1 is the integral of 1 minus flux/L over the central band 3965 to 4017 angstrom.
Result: -2.66 angstrom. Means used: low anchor 6.44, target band 9.06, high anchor 10.6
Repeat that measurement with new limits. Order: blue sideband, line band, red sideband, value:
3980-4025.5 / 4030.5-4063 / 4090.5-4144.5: 0.2 angstrom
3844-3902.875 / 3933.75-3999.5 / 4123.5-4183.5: 4.2 angstrom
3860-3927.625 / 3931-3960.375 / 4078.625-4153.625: 6.8 angstrom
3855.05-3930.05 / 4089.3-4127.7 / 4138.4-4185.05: -4.5 angstrom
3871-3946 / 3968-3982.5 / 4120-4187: 2.4 angstrom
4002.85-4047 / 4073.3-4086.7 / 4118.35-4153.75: 0.5 angstrom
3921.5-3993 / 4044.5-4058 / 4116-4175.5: -3.4 angstrom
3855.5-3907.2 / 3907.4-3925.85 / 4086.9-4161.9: -1.8 angstrom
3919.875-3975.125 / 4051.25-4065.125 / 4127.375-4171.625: -4.0 angstrom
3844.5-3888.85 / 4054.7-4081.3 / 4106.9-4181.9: -3.8 angstrom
